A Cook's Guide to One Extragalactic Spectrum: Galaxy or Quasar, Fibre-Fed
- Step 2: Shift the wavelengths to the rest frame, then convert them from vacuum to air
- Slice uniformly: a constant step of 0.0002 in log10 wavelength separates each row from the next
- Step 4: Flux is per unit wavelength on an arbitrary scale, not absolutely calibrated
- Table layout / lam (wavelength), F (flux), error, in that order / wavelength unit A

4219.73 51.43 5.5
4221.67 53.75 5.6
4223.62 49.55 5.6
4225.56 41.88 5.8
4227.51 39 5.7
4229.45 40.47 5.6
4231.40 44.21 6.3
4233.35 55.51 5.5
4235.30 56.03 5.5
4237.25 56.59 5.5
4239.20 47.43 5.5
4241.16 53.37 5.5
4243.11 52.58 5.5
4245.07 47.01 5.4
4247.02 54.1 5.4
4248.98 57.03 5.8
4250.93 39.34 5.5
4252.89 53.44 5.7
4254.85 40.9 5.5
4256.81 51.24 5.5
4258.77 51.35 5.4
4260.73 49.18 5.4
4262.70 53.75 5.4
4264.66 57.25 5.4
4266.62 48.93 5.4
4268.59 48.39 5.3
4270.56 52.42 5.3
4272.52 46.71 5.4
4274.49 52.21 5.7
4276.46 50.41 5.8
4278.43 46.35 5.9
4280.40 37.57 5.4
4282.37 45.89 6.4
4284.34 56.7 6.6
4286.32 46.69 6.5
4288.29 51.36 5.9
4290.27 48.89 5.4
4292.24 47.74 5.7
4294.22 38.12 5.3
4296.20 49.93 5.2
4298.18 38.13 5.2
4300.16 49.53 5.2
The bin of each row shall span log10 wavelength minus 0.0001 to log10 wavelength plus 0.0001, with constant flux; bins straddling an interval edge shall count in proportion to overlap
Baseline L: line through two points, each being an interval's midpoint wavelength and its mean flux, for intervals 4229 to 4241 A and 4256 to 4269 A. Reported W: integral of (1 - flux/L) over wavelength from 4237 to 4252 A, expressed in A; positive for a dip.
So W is 0.1 A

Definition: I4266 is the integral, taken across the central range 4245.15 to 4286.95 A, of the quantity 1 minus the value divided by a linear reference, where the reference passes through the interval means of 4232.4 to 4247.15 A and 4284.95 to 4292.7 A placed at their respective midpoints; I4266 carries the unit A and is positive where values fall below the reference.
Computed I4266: 1.08 A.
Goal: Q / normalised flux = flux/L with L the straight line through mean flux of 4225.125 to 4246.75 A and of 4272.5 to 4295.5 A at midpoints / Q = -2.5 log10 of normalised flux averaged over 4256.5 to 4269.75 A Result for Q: -0.07 mag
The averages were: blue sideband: 48.9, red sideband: 47.4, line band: 51.4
